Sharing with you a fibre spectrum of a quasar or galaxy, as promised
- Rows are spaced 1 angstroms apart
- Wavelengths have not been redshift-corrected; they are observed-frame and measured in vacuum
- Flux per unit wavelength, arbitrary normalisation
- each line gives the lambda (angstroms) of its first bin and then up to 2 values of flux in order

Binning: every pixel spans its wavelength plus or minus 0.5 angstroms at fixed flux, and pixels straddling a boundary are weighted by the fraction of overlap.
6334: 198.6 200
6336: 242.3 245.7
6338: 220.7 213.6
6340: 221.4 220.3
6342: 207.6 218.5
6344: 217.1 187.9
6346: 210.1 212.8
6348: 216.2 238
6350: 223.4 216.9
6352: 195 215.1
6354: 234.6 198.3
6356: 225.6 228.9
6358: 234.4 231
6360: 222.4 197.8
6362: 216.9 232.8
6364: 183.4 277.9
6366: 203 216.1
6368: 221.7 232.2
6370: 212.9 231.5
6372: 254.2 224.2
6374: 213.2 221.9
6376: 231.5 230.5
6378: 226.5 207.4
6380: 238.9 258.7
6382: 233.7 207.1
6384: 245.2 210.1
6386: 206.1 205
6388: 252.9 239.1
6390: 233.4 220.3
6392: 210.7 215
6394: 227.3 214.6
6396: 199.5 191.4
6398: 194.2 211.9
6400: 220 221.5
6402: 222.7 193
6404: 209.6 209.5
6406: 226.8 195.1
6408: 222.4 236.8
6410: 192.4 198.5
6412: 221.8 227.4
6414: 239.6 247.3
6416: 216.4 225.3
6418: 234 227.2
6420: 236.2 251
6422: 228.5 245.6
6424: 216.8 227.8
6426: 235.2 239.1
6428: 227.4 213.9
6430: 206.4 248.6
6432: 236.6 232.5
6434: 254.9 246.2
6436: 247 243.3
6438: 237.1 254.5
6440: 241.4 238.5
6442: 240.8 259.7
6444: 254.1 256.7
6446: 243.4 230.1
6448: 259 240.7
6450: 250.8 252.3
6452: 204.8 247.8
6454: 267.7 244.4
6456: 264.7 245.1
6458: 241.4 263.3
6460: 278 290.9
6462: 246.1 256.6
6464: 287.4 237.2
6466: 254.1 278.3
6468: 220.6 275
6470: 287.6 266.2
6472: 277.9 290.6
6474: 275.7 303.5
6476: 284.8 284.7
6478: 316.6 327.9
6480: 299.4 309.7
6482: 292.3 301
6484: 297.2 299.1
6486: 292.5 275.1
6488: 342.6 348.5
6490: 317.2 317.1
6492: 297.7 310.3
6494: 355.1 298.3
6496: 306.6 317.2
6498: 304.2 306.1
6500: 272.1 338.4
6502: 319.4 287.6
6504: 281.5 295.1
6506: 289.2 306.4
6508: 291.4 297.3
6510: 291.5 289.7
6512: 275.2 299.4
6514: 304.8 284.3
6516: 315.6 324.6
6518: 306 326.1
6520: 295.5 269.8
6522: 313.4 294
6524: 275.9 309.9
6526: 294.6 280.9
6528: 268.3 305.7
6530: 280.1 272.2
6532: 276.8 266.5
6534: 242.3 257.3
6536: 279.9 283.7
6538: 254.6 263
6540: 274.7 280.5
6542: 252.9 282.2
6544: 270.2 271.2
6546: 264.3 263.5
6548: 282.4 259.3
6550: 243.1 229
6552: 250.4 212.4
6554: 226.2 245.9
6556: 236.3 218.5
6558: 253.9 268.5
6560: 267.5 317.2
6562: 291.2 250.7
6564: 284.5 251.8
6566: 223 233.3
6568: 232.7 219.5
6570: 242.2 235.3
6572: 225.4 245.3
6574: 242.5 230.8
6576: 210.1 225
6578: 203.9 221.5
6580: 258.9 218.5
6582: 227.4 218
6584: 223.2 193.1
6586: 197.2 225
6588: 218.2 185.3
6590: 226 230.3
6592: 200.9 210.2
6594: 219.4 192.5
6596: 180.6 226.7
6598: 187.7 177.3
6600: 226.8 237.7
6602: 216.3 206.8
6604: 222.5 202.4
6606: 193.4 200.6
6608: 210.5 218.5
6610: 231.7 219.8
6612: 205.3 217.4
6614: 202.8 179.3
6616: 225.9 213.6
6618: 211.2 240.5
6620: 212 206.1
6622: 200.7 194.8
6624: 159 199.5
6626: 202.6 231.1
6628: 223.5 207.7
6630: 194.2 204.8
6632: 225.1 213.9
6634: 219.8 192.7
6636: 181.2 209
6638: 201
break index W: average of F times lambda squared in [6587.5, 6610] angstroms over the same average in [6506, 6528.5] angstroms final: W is 0.7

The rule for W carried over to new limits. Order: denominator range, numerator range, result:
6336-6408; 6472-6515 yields 1.43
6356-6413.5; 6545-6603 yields 1.11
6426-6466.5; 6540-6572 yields 1.06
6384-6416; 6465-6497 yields 1.40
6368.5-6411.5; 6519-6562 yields 1.28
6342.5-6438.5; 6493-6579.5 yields 1.27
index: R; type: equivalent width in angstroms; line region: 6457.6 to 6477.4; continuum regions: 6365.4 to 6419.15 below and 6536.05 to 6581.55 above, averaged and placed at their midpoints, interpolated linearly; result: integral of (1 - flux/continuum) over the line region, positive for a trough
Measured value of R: -3.1 angstroms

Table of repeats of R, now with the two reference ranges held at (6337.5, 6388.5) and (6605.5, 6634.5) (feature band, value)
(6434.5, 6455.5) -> -2.7 angstroms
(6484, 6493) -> -4.0 angstroms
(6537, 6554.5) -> -3.8 angstroms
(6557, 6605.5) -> -3.7 angstroms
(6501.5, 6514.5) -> -4.8 angstroms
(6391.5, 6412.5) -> 0.8 angstroms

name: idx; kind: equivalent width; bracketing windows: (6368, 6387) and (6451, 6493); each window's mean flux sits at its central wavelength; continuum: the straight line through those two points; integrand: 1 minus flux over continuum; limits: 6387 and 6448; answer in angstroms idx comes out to 5.2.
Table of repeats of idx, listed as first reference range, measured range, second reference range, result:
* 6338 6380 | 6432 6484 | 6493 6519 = 2.5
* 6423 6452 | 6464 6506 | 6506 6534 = -4.1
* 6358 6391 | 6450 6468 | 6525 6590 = -1.4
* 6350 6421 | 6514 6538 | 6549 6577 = -4.9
